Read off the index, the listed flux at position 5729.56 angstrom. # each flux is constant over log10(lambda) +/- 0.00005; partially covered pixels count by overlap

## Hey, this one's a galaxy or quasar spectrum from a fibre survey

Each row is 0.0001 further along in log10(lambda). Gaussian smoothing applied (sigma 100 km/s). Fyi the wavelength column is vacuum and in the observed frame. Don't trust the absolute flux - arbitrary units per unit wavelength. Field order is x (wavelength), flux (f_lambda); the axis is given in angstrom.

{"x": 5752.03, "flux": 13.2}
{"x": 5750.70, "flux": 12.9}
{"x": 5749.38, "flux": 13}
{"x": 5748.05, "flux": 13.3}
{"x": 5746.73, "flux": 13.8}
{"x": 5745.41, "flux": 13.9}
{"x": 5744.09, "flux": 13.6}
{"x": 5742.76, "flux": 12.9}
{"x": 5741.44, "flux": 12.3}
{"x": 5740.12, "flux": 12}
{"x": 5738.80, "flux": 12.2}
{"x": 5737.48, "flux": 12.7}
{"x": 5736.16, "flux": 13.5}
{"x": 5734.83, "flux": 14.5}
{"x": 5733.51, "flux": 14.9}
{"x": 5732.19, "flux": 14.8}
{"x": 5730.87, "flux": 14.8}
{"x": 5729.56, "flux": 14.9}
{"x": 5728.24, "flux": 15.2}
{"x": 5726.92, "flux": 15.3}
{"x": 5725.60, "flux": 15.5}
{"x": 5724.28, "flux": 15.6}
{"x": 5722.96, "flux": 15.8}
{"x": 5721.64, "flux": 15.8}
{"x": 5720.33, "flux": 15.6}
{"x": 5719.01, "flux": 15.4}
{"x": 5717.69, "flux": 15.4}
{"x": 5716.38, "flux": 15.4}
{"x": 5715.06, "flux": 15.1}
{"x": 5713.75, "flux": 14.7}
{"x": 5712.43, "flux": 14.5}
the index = 14.9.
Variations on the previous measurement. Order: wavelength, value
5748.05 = 13.3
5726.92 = 15.3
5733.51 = 14.9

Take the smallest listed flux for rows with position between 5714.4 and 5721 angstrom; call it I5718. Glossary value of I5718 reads 15.1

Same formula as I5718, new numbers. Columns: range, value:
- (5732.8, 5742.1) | 12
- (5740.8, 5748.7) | 12.3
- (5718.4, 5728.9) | 15.2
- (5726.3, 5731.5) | 14.8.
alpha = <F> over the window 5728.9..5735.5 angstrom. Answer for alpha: 14.8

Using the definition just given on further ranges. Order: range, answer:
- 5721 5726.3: 15.6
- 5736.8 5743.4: 12.4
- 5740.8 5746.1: 13.2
